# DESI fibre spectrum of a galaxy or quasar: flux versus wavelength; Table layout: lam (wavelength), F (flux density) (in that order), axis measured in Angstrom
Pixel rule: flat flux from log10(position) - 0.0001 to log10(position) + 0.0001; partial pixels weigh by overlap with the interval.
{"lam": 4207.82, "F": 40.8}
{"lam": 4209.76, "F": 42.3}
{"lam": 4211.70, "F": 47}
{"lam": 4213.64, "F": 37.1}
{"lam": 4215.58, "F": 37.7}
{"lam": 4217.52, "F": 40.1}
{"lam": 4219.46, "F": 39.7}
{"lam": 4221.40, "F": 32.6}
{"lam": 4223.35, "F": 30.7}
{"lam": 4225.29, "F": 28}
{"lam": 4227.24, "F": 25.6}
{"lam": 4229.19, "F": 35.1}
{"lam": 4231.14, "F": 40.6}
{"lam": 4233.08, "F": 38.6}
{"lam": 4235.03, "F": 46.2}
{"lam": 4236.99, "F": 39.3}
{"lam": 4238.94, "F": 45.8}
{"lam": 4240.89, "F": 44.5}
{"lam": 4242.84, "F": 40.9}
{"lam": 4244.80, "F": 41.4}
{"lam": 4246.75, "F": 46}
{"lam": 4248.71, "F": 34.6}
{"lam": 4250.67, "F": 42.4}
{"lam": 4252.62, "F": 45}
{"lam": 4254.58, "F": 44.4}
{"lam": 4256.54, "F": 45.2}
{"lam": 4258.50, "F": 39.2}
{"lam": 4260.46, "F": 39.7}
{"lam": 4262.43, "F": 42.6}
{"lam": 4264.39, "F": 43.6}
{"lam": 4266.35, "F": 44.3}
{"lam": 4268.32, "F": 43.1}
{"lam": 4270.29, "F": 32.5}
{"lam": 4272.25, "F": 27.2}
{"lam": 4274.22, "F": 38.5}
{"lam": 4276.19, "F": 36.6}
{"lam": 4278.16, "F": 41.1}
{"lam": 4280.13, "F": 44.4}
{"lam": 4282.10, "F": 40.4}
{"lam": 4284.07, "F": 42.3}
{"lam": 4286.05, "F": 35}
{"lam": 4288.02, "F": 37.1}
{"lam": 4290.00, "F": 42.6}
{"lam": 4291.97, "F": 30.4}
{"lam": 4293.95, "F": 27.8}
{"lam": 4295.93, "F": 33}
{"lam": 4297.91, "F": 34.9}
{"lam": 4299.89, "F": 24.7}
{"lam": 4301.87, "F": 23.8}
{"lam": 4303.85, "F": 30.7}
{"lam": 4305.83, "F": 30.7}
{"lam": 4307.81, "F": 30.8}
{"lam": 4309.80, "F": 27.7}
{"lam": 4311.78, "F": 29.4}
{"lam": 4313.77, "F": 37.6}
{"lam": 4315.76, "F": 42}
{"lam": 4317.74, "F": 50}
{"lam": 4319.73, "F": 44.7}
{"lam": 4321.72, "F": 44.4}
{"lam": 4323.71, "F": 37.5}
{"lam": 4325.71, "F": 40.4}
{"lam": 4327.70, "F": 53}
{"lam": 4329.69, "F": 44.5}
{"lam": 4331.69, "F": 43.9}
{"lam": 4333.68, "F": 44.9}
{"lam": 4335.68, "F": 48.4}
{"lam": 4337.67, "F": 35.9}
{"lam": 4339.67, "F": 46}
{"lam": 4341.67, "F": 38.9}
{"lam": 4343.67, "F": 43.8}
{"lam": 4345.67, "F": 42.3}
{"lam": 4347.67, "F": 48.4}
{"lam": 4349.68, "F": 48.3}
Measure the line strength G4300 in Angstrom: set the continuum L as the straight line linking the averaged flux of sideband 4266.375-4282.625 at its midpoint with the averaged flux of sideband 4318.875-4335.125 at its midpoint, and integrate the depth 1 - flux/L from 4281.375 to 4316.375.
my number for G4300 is 6.6 Angstrom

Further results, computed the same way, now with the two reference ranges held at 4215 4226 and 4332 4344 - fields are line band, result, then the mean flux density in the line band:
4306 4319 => 1.64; 36.1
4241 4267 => -3.57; 42.3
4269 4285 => 0.35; 38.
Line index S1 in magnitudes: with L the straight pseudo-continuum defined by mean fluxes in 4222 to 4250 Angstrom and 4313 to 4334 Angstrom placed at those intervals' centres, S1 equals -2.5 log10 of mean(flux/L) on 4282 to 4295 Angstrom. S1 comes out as 0.15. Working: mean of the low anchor 38.3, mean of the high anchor 43.9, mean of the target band 36.2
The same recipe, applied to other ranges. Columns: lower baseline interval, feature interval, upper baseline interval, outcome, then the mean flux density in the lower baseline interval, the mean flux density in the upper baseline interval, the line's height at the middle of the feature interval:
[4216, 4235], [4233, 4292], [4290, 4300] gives -0.21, 35.2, 31.9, 33.4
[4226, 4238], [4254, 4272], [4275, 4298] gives -0.10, 37.4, 37.2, 37.3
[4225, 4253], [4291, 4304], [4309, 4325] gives 0.33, 39.8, 39.3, 39.4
